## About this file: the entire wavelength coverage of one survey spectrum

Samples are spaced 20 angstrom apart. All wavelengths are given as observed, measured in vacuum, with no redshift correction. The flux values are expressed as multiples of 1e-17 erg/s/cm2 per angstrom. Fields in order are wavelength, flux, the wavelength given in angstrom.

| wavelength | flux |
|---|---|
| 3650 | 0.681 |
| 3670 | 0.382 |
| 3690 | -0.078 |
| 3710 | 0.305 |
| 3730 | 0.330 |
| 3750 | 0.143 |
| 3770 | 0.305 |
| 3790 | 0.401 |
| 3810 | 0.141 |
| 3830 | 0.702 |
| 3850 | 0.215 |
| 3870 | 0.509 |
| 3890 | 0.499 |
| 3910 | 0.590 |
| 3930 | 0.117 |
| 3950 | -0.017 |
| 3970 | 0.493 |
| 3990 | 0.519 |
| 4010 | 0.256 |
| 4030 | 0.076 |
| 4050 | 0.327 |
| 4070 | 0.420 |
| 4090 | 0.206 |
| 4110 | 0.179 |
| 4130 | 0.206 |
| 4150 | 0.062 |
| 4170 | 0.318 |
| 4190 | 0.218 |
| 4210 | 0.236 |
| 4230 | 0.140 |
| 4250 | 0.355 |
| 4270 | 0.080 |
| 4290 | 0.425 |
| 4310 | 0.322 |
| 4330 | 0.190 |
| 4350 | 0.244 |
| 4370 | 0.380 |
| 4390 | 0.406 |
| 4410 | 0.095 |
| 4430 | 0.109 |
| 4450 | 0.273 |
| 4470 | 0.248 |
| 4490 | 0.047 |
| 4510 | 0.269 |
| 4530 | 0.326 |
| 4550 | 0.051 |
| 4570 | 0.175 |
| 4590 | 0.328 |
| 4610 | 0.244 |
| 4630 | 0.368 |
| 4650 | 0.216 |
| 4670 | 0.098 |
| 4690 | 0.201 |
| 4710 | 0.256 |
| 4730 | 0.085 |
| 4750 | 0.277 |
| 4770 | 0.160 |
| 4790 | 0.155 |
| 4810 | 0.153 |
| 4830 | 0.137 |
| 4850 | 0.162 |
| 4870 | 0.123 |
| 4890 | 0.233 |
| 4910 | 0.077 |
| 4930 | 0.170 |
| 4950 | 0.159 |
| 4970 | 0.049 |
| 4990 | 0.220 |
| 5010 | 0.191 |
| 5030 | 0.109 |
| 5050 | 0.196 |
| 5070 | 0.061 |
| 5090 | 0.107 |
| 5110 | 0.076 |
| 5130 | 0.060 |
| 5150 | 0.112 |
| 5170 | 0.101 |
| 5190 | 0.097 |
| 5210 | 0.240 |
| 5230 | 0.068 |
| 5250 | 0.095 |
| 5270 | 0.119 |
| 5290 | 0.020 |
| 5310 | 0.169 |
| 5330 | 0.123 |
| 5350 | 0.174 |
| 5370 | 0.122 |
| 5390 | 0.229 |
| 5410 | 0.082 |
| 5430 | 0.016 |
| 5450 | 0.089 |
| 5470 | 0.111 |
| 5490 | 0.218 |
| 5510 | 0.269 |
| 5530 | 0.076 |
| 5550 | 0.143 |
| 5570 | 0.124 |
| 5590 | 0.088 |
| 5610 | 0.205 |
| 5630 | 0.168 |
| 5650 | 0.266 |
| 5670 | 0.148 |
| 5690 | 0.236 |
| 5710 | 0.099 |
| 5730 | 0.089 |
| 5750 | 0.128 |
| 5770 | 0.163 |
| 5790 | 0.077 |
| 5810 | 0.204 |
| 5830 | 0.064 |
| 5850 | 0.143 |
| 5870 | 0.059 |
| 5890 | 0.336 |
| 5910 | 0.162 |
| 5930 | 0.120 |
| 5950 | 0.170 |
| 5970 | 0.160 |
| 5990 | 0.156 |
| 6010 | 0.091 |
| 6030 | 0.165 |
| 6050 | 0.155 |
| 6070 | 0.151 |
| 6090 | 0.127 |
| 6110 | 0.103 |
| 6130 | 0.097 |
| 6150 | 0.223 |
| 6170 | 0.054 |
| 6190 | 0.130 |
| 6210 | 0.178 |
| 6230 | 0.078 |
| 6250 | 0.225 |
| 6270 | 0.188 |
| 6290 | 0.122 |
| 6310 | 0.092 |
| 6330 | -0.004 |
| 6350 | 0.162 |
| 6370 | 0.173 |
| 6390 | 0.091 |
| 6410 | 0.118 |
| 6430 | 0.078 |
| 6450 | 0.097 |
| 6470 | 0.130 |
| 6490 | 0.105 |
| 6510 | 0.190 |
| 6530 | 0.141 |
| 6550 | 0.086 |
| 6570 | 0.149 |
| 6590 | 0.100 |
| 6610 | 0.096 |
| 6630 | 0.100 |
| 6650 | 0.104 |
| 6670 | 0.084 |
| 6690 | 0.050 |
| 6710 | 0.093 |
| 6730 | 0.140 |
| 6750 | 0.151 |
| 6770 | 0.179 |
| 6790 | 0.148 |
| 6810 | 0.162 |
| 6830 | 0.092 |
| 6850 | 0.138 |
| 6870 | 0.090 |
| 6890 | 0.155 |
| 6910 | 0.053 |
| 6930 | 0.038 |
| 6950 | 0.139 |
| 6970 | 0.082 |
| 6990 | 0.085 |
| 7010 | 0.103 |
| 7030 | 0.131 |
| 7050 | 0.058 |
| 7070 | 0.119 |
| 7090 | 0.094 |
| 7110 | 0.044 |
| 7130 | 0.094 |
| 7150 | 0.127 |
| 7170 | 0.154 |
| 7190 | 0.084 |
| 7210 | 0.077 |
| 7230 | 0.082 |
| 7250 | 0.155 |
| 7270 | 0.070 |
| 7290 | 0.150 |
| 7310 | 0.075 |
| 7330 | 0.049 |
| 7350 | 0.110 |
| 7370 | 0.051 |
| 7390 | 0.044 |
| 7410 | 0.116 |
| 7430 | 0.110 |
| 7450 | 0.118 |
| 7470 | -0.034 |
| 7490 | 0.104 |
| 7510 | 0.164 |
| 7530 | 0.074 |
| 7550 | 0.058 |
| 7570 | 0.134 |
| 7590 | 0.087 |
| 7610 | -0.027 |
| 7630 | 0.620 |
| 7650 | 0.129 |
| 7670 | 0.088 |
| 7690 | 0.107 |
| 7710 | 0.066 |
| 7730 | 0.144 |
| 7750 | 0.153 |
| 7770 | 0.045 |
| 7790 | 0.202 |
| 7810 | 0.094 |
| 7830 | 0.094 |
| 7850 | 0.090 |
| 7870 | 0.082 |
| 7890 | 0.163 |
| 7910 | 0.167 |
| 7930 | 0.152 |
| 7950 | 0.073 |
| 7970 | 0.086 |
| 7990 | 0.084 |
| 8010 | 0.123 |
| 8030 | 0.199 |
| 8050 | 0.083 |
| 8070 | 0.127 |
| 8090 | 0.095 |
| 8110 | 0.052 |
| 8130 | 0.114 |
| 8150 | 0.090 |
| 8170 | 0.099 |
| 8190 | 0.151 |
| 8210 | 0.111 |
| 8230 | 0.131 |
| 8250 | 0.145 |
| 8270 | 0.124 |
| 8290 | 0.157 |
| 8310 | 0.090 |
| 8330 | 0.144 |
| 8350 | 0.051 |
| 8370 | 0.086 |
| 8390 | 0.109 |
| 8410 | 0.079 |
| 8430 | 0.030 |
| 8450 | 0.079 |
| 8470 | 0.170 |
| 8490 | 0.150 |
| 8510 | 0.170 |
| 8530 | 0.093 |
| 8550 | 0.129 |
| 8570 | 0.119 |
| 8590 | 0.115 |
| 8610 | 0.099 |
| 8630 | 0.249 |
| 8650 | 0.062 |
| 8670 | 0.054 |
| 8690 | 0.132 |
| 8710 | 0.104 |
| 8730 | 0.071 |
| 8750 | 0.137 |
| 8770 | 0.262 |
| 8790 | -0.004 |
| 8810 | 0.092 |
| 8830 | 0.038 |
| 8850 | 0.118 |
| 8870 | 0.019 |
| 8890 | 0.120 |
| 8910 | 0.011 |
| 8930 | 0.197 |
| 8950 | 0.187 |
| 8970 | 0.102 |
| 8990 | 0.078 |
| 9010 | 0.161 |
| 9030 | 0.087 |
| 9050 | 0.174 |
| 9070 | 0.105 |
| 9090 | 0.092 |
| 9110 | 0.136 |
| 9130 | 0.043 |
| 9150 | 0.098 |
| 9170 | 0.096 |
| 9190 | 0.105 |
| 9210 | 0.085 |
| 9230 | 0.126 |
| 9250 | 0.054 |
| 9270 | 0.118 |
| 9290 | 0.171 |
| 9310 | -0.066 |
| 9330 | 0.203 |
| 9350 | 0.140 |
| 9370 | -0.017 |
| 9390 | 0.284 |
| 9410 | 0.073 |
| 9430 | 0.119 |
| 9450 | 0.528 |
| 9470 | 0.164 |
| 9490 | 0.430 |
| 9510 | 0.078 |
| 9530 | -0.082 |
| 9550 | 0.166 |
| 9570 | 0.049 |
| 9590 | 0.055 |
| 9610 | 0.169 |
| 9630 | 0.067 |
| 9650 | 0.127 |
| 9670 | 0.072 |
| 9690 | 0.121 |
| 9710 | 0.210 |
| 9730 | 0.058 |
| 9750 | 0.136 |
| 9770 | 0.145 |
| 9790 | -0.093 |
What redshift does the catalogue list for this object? 1.048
